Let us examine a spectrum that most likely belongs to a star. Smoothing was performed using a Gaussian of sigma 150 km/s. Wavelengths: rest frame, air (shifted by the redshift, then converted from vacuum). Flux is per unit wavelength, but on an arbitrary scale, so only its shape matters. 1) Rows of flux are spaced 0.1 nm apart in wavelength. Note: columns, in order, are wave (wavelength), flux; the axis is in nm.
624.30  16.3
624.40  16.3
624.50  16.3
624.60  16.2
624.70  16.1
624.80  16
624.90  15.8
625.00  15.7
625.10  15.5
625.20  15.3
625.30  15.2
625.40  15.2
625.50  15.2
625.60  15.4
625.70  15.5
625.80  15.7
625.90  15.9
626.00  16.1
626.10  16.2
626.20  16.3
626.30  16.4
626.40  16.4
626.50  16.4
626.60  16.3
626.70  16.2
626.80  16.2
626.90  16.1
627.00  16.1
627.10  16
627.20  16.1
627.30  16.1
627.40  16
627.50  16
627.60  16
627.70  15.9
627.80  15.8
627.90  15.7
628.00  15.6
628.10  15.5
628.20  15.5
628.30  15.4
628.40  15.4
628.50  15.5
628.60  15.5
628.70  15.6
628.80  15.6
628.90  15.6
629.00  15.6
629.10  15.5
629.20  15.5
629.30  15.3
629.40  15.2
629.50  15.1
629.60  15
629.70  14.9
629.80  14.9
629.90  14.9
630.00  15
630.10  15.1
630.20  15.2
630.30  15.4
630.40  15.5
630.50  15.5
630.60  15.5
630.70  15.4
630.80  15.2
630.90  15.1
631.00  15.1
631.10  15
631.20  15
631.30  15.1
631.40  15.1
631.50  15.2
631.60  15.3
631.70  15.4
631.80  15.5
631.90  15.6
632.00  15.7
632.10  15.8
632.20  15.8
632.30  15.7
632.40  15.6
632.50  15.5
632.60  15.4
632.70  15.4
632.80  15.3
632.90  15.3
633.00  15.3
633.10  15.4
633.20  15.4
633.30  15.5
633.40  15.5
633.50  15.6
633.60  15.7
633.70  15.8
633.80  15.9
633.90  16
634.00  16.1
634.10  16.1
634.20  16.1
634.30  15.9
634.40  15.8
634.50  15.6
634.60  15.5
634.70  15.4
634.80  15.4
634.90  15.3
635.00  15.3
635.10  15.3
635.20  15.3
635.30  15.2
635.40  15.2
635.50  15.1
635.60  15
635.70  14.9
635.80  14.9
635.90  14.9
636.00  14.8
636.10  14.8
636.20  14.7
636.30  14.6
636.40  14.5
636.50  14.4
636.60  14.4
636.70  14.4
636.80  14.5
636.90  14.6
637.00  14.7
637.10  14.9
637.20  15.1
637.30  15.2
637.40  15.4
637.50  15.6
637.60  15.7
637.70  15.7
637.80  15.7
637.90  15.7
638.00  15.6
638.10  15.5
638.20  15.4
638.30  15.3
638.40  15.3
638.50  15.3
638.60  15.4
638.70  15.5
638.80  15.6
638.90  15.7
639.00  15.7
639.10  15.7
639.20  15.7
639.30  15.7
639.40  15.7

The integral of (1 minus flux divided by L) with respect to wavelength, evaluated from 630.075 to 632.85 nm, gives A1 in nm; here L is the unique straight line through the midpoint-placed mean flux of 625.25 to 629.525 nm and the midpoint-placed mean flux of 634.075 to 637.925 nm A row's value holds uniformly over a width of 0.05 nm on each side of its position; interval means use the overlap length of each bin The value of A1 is 0.02 nm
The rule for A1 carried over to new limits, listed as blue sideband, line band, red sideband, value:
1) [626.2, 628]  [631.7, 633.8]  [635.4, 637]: -0.043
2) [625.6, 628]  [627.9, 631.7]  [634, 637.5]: 0.104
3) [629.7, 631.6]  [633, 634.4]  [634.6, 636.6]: -0.064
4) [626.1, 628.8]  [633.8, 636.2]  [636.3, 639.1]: 0.003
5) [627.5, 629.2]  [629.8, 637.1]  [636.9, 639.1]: 0.109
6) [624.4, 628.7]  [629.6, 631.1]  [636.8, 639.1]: 0.049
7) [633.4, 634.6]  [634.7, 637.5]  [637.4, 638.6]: 0.131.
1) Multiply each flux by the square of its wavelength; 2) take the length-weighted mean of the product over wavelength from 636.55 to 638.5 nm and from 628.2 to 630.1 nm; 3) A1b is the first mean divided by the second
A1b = 1.02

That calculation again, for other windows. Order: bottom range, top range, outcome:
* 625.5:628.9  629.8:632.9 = 0.98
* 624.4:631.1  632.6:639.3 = 1.01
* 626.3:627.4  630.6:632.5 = 0.96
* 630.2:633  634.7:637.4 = 0.98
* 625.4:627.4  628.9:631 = 0.96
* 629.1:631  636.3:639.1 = 1.02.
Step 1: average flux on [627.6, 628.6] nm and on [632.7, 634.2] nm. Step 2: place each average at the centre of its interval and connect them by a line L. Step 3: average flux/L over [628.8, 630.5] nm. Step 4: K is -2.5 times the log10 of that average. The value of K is 0.03 mag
